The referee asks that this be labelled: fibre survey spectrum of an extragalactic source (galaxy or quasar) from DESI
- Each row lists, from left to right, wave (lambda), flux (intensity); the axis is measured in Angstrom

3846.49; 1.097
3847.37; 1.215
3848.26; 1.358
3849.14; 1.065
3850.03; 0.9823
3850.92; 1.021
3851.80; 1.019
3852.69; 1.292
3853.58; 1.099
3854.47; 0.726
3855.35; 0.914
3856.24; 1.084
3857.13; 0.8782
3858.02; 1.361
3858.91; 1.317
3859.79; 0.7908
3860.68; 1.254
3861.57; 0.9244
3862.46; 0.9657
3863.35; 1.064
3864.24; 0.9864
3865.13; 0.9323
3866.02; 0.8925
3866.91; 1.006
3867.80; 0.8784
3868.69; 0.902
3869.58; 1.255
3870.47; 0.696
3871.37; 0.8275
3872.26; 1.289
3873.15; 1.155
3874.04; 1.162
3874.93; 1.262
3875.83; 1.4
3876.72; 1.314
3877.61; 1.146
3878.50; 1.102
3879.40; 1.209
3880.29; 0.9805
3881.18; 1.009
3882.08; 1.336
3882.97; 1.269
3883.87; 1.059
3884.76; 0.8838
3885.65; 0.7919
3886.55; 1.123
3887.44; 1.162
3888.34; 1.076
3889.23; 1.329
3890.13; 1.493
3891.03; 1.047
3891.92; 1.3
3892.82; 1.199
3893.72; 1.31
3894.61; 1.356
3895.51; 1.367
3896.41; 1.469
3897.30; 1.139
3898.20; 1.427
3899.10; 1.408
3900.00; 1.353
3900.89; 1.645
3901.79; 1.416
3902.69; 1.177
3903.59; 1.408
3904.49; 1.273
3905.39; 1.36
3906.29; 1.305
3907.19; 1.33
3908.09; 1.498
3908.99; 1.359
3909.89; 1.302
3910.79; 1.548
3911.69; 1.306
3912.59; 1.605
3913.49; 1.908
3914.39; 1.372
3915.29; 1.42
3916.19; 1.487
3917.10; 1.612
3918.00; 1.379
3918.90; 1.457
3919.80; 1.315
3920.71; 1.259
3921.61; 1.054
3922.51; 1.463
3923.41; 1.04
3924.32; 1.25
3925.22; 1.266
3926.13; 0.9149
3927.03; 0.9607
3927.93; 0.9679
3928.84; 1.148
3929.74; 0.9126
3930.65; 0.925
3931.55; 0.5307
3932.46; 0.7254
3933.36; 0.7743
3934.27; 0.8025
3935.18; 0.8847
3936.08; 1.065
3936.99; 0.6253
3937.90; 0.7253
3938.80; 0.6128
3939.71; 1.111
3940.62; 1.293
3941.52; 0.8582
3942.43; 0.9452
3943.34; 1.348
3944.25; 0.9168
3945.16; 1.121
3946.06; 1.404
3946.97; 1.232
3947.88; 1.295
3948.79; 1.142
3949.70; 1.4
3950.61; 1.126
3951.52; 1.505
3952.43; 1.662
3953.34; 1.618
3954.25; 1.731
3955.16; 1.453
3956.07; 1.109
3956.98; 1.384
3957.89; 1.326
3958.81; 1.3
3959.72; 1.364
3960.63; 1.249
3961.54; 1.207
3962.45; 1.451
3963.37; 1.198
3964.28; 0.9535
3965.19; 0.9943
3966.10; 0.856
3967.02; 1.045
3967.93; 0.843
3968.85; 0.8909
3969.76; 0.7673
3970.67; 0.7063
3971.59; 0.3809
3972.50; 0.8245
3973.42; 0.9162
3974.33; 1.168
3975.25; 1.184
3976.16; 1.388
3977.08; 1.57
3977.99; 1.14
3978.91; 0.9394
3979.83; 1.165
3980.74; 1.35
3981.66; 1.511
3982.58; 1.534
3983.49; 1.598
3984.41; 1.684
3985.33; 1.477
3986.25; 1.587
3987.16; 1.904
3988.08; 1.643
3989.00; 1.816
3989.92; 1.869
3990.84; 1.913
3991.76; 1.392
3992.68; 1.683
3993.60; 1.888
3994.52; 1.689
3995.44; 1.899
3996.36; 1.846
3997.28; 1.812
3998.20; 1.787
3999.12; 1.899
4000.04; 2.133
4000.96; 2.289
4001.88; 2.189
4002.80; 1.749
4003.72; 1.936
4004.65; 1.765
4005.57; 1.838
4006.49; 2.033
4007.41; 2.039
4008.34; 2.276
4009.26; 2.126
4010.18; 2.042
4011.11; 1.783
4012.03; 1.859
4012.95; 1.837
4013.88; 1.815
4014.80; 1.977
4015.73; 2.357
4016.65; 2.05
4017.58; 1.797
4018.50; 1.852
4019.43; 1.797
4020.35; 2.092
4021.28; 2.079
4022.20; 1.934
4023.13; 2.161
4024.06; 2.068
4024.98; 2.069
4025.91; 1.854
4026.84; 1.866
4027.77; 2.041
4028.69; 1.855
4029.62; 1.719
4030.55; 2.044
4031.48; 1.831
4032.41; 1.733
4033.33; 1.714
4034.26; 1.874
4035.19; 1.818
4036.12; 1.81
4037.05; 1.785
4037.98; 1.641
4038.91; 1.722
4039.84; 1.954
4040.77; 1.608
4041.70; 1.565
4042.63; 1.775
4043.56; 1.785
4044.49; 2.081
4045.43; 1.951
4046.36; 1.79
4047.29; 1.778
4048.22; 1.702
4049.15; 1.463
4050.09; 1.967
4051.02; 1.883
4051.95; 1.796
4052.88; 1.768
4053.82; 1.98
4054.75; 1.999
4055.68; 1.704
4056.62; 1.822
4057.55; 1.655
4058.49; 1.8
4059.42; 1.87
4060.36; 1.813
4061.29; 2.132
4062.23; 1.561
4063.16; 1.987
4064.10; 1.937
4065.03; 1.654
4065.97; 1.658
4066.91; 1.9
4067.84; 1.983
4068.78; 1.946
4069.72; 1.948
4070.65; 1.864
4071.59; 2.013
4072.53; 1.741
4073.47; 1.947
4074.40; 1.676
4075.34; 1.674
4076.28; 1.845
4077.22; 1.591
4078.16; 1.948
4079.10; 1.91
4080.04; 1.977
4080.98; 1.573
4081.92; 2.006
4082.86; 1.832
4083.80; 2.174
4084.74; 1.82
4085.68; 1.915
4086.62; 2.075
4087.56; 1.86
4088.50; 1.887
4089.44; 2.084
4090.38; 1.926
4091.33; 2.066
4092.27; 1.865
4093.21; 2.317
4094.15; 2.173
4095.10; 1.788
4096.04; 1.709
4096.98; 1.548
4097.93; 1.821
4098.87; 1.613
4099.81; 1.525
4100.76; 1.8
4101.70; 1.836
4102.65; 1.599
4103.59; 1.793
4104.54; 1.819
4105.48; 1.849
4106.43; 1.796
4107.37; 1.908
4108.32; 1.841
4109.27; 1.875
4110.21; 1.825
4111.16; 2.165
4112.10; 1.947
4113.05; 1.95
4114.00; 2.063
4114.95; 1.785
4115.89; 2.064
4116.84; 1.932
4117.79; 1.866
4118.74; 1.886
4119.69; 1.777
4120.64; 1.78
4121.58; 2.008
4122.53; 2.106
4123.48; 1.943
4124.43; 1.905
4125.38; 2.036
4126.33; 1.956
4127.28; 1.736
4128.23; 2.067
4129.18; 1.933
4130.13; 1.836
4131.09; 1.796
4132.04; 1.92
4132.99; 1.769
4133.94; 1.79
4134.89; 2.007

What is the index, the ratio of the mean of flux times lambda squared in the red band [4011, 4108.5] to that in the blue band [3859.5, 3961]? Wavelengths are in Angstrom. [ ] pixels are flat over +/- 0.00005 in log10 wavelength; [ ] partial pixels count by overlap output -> 1.7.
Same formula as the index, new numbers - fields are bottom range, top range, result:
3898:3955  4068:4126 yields 1.67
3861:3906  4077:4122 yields 1.79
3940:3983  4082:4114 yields 1.70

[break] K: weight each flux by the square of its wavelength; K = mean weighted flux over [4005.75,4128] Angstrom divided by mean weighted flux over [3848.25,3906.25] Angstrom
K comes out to 1.80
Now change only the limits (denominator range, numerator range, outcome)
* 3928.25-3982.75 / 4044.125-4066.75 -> 1.73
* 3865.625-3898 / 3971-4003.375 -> 1.44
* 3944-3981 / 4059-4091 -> 1.68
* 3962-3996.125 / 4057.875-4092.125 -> 1.49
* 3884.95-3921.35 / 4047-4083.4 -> 1.47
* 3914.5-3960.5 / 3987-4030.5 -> 1.71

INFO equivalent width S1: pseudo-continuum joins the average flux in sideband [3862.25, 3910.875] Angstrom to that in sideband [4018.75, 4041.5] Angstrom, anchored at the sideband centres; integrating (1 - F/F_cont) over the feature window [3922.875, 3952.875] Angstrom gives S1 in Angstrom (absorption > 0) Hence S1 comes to 8.25 Angstrom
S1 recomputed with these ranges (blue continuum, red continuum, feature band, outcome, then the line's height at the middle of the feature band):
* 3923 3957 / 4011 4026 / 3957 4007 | 4.1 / 1.56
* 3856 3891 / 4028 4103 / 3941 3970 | 4.0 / 1.41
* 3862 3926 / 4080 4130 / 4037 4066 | -1.2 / 1.73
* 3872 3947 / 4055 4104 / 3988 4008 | -4.4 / 1.54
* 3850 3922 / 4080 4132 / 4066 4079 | -0.4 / 1.79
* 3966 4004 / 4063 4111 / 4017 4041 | -3.5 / 1.64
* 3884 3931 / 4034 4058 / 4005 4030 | -4.2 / 1.69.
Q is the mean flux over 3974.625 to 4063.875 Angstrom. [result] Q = 1.81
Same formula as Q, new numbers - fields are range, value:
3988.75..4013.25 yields 1.9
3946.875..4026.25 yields 1.58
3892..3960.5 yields 1.24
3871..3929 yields 1.27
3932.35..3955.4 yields 1.13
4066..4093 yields 1.89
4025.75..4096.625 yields 1.85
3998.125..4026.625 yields 1.99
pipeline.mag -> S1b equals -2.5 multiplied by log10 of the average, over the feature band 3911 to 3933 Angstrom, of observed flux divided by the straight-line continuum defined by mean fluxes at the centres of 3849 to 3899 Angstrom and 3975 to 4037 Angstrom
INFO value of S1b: 0.117 mag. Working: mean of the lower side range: 1.12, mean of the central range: 1.22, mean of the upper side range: 1.81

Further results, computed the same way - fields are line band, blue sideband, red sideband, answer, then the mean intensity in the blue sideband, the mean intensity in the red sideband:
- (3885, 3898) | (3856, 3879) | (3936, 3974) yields -0.13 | 1.07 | 1.12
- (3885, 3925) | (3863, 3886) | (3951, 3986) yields -0.19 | 1.07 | 1.22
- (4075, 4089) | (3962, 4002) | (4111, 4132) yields -0.05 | 1.42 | 1.93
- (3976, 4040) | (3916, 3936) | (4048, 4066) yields -0.18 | 1.09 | 1.81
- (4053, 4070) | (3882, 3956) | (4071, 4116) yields -0.06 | 1.22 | 1.87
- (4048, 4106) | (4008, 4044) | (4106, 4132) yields 0.04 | 1.9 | 1.92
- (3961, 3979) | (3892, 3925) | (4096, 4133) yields 0.43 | 1.38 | 1.86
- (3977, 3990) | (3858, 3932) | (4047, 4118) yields 0.01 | 1.21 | 1.86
